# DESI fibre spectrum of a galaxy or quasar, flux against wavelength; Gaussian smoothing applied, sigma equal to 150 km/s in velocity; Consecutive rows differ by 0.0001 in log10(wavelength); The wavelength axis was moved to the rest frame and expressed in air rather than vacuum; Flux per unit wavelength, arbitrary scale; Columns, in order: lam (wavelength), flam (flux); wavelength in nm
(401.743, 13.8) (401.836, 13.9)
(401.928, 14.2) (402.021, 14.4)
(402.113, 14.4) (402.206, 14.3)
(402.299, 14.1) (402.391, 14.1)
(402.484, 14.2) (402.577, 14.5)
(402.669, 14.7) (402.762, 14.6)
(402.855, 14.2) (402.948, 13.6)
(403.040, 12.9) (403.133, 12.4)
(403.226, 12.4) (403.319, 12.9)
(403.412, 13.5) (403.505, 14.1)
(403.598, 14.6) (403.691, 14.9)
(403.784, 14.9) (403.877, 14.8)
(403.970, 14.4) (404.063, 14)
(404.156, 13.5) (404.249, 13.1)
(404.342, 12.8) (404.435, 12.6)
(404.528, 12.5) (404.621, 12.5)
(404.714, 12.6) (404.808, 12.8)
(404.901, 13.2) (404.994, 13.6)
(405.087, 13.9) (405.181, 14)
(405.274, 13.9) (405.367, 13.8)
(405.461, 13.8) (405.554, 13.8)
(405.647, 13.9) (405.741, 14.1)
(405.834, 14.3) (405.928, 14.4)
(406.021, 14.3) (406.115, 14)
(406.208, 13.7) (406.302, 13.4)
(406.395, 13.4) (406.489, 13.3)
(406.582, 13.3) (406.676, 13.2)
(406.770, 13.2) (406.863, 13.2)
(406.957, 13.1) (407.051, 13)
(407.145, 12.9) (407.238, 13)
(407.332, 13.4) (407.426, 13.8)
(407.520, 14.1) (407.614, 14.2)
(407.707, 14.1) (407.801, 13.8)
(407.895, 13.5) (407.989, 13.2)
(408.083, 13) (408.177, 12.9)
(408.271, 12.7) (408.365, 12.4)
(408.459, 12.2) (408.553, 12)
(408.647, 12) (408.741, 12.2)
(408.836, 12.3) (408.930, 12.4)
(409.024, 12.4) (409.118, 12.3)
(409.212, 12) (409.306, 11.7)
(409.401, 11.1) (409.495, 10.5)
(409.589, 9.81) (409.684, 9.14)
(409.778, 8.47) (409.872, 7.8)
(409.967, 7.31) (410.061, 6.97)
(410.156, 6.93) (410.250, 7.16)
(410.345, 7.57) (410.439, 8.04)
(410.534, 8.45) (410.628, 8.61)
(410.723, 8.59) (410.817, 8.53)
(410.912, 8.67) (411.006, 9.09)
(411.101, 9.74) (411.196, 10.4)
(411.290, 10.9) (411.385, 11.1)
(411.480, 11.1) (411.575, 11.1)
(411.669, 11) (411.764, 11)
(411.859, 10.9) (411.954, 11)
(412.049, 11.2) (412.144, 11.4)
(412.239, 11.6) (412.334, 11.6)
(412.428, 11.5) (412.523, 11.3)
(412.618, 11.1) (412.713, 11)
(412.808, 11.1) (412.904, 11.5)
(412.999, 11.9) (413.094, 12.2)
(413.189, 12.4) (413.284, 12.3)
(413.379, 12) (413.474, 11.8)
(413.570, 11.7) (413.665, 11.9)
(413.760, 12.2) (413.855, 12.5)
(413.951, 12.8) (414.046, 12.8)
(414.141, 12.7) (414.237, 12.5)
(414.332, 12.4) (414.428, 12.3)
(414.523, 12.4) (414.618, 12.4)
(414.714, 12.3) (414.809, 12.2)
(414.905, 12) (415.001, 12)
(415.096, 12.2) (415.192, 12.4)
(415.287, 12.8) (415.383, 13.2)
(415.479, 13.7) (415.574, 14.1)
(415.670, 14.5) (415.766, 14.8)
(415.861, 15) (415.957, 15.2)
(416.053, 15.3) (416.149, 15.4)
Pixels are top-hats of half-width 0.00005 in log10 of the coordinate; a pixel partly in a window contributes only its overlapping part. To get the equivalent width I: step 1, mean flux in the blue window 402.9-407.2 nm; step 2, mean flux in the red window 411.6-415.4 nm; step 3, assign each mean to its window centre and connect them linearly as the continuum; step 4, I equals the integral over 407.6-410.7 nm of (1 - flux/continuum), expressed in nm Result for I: 0.475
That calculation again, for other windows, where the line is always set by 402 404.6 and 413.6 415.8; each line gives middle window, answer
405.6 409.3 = 0.07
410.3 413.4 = 0.57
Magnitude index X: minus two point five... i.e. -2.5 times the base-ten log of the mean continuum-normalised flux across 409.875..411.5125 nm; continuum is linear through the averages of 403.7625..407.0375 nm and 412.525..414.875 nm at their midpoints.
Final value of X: 0.40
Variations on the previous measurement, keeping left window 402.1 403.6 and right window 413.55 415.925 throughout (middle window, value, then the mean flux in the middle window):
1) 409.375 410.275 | 0.48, 8.49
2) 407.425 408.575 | 0.01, 13.2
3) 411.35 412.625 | 0.16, 11.2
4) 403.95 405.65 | 0.02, 13.4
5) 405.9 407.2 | 0.00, 13.4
